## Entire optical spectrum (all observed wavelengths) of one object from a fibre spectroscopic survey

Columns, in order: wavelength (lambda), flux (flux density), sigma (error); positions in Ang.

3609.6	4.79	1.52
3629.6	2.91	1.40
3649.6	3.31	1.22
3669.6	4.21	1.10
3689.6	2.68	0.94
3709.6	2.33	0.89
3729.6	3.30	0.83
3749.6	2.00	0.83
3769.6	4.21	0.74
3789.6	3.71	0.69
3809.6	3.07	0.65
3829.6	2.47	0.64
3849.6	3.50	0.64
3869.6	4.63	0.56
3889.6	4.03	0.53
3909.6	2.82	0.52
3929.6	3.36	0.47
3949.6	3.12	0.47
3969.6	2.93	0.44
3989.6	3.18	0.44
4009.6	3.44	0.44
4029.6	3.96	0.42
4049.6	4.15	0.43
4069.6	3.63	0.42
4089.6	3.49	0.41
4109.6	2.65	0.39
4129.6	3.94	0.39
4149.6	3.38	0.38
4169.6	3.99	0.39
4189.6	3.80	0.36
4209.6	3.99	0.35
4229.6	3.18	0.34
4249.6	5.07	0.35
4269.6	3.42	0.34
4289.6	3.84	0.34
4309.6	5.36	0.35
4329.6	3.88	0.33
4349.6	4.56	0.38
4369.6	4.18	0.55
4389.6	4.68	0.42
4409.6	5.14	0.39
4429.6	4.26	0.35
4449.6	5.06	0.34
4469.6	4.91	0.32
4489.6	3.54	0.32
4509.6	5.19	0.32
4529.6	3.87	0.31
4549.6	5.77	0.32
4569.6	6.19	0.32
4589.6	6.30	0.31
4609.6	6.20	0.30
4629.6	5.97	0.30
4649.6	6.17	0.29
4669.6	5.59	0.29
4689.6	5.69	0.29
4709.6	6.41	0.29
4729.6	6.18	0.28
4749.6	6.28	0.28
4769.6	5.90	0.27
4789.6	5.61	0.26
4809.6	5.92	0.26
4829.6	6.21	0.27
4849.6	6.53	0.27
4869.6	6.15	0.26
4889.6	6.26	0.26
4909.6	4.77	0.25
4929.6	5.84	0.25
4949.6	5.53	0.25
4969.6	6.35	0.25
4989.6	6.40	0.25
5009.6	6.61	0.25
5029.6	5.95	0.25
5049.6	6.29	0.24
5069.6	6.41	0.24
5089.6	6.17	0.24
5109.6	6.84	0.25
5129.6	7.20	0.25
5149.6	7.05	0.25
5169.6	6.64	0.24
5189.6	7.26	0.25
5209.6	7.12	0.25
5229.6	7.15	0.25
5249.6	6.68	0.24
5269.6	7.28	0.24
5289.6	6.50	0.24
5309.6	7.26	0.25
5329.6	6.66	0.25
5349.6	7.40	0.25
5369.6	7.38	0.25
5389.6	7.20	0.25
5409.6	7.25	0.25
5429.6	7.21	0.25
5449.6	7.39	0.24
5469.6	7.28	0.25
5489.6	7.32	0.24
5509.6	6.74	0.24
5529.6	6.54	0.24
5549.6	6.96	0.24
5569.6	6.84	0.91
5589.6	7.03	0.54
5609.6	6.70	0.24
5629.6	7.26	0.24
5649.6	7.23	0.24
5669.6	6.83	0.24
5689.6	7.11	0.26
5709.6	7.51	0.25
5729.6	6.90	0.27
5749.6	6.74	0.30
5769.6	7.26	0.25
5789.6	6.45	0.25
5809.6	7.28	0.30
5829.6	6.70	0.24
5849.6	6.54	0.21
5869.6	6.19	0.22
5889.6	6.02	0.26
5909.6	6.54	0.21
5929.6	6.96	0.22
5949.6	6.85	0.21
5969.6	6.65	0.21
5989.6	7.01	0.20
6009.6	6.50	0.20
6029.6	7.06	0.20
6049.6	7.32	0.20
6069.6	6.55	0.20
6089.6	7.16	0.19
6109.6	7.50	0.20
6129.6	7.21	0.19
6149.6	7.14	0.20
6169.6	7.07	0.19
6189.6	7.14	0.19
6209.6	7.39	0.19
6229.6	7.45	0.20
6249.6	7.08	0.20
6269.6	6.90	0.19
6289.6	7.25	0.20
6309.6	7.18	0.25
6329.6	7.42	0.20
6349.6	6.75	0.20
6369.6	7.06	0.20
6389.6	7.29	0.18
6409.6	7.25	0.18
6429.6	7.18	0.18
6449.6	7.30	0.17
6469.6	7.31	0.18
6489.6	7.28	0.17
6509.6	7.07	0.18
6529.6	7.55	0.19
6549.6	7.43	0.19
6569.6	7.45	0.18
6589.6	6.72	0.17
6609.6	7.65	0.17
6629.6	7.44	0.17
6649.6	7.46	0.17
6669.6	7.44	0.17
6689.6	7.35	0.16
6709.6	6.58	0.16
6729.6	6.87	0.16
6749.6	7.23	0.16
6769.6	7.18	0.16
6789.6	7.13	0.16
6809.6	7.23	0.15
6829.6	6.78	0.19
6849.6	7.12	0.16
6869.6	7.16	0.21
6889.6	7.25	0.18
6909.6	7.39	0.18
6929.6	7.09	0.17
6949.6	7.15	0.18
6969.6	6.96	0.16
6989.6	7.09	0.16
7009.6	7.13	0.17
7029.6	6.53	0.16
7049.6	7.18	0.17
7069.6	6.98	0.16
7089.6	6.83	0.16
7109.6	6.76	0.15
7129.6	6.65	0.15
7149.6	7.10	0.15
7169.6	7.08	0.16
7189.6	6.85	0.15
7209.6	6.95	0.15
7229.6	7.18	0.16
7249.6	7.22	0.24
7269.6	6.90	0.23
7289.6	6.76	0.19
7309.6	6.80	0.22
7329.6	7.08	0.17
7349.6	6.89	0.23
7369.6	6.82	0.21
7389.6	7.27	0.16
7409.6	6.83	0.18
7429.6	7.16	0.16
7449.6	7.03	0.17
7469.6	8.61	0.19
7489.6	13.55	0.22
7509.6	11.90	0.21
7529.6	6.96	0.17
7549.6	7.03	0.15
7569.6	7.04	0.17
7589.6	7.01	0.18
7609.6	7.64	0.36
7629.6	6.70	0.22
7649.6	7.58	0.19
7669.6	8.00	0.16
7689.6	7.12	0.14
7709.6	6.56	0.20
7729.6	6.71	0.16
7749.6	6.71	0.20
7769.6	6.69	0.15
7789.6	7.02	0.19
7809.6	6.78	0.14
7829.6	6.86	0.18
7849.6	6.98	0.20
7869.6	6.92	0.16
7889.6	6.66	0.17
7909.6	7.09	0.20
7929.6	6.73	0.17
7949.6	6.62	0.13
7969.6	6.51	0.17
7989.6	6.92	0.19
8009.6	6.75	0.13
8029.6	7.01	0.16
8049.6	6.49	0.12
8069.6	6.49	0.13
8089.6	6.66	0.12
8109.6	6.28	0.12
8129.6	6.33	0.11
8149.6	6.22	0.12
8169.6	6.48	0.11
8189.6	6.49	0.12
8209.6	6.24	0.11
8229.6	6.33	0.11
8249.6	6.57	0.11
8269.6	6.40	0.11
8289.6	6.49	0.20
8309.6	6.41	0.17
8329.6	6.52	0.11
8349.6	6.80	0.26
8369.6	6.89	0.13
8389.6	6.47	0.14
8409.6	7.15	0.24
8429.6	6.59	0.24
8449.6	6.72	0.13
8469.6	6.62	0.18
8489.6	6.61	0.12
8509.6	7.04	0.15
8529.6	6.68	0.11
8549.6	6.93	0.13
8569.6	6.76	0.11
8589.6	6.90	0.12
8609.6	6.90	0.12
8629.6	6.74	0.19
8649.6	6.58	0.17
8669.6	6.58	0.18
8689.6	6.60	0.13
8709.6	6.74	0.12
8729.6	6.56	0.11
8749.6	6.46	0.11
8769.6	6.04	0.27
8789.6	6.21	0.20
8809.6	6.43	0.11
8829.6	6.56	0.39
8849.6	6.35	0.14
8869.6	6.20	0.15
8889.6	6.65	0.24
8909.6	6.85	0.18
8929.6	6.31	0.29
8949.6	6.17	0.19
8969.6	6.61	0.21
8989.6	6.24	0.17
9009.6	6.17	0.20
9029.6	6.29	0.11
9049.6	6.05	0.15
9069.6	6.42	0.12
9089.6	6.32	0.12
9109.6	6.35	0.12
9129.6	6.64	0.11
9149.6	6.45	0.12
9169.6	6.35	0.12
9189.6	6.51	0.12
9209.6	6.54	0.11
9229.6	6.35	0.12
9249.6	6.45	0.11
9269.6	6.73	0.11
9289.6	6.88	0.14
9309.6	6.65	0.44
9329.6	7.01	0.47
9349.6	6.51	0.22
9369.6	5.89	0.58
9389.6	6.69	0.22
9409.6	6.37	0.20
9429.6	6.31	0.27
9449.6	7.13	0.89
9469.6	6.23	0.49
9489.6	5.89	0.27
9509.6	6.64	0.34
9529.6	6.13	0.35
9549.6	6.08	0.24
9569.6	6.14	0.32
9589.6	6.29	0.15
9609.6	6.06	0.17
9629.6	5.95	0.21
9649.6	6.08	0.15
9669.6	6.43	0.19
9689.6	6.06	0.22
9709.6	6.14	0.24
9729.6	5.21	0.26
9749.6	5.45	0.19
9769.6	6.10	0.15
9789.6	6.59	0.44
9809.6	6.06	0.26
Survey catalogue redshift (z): 0.14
